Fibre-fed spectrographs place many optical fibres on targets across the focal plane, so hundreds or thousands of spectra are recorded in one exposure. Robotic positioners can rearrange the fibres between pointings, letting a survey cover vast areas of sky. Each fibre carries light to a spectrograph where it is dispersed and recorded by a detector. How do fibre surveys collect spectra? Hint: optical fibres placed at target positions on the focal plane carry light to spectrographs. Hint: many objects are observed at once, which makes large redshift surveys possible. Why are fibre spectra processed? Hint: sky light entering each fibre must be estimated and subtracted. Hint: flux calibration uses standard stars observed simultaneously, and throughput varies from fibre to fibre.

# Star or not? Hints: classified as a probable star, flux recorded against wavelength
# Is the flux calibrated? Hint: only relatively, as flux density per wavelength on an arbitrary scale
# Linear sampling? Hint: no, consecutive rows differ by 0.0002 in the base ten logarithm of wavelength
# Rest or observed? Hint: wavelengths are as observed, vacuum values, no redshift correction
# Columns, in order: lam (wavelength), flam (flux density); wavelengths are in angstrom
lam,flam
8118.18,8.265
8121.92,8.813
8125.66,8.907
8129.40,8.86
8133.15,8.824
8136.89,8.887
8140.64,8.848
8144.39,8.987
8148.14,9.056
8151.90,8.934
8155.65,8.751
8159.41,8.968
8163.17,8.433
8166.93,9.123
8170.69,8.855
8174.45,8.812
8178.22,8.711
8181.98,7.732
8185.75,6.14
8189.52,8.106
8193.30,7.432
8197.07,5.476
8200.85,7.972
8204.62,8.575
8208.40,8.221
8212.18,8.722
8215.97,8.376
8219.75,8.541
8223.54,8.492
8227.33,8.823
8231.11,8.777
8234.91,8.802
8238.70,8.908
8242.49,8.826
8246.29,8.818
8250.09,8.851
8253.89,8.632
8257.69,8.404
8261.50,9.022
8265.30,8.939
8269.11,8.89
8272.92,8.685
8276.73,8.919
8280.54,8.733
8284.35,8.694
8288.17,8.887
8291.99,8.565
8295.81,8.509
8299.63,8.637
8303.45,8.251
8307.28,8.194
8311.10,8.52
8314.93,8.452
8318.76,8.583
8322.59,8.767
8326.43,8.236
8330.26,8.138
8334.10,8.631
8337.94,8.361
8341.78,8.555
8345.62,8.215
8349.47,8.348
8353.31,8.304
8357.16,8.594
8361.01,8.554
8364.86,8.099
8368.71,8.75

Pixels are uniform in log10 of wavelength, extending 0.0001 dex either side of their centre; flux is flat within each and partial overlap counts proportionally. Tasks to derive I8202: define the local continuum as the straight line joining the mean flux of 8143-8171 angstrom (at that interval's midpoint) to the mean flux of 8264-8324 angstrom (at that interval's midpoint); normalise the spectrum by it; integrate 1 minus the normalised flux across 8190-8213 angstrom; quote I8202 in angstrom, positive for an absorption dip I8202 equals 2.9 angstrom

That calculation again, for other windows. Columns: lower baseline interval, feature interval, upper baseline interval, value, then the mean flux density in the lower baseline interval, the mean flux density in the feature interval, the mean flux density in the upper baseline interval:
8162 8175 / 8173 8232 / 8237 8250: 5.3 angstrom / 8.83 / 8.04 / 8.85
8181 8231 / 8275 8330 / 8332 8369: -2.0 angstrom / 7.93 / 8.55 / 8.43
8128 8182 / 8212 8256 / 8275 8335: -0.2 angstrom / 8.82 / 8.71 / 8.54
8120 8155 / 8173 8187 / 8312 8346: 1.4 angstrom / 8.9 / 7.9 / 8.45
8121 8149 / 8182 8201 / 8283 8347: 3.8 angstrom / 8.9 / 7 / 8.48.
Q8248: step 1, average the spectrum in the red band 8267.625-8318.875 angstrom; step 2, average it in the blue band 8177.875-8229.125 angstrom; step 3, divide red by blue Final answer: 1.09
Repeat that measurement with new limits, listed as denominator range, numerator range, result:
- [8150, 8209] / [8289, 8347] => 1.04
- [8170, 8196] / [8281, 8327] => 1.09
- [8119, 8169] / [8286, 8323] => 0.96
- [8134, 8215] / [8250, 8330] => 1.04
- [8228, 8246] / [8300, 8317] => 0.95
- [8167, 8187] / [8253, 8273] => 1.07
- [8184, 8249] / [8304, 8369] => 1.03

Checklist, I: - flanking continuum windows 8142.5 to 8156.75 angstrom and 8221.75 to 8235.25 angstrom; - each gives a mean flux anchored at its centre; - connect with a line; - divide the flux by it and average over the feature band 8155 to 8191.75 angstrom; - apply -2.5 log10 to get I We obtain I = 0.07 mag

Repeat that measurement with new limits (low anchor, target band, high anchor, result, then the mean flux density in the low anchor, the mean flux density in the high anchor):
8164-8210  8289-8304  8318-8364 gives -0.03 mag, 7.94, 8.43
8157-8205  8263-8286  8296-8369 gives -0.07 mag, 8.02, 8.43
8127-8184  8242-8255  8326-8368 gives -0.02 mag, 8.78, 8.38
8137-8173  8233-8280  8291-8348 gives -0.02 mag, 8.88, 8.44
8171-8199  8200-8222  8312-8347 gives -0.09 mag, 7.56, 8.44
